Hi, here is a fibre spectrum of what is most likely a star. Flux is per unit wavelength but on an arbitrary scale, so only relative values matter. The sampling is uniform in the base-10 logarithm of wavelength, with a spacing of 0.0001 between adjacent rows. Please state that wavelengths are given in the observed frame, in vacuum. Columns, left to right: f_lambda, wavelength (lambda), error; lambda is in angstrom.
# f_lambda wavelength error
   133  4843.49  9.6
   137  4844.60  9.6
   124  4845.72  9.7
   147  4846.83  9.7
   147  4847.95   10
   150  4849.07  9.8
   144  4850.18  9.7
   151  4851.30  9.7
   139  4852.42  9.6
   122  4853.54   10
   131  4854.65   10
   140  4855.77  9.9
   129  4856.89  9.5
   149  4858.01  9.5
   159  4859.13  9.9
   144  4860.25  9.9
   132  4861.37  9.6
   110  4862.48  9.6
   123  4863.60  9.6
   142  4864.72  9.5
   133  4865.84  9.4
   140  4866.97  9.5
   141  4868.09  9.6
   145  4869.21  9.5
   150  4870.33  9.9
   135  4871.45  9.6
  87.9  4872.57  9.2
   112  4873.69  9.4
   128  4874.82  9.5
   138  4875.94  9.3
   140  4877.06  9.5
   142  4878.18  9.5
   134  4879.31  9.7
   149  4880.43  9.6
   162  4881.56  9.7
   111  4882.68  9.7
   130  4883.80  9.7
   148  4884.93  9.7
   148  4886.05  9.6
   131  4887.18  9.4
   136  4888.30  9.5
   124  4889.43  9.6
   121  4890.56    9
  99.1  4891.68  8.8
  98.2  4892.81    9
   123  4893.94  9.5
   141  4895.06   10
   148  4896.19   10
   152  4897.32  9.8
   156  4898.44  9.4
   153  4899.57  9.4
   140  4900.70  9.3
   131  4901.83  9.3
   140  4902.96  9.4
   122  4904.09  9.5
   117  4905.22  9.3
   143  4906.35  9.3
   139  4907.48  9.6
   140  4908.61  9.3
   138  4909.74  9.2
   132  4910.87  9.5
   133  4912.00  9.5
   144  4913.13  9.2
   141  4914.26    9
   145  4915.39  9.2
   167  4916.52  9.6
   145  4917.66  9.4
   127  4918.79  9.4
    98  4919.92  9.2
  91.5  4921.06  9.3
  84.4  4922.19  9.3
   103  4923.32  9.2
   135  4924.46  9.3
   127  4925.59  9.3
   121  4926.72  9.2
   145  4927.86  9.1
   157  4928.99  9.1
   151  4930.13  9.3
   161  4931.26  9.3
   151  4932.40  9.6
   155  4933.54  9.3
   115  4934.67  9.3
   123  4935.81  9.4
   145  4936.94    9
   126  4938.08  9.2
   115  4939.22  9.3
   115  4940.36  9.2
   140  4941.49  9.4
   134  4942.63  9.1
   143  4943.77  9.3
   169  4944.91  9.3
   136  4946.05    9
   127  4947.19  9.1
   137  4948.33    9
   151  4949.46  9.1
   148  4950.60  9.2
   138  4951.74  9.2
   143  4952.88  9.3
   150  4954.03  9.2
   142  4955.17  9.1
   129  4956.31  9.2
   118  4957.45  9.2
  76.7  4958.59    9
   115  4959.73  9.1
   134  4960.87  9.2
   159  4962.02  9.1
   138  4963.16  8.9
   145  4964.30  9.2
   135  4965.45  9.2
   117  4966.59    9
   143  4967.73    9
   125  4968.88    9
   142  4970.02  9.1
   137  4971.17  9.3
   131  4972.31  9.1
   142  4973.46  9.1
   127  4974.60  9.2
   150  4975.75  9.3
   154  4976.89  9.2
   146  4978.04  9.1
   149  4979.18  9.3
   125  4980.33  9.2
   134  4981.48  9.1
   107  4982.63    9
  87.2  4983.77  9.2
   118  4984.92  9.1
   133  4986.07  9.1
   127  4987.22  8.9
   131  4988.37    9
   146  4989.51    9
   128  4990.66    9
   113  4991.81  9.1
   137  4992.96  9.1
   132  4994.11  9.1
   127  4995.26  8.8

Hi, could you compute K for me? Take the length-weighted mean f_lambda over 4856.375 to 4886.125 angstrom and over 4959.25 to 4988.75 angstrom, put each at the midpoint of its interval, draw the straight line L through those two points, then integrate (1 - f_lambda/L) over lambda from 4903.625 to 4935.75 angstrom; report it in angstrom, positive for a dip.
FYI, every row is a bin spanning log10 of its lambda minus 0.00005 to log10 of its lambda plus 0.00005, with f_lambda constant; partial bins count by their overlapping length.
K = 0.3 angstrom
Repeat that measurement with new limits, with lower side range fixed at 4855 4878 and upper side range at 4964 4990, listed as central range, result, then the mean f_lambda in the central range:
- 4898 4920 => -0.81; 138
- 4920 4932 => 0.58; 127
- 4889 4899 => 0.33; 129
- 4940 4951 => -0.62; 140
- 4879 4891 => -0.20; 136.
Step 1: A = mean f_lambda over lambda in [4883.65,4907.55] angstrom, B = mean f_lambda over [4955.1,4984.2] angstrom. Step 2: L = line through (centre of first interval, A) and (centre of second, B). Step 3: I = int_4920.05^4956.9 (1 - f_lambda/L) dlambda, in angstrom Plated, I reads -0.57 angstrom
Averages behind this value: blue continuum 134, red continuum 131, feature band 134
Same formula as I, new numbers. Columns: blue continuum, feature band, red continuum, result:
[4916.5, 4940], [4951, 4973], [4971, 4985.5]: -0.3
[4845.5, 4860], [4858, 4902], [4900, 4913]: 1.1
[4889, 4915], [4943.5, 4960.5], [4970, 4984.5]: -0.2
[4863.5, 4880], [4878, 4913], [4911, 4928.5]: -1.2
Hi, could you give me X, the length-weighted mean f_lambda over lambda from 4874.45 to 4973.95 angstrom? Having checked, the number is 134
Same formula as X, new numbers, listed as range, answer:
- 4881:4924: 132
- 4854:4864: 135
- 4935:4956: 138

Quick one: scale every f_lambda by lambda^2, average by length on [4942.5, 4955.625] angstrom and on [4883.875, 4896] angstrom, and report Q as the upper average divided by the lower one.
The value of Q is 1.15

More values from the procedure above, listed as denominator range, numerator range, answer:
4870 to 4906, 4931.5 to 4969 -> 1.04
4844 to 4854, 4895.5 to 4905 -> 1.03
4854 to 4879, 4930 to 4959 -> 1.05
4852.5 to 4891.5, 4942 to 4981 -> 1.06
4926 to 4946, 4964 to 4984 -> 0.98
